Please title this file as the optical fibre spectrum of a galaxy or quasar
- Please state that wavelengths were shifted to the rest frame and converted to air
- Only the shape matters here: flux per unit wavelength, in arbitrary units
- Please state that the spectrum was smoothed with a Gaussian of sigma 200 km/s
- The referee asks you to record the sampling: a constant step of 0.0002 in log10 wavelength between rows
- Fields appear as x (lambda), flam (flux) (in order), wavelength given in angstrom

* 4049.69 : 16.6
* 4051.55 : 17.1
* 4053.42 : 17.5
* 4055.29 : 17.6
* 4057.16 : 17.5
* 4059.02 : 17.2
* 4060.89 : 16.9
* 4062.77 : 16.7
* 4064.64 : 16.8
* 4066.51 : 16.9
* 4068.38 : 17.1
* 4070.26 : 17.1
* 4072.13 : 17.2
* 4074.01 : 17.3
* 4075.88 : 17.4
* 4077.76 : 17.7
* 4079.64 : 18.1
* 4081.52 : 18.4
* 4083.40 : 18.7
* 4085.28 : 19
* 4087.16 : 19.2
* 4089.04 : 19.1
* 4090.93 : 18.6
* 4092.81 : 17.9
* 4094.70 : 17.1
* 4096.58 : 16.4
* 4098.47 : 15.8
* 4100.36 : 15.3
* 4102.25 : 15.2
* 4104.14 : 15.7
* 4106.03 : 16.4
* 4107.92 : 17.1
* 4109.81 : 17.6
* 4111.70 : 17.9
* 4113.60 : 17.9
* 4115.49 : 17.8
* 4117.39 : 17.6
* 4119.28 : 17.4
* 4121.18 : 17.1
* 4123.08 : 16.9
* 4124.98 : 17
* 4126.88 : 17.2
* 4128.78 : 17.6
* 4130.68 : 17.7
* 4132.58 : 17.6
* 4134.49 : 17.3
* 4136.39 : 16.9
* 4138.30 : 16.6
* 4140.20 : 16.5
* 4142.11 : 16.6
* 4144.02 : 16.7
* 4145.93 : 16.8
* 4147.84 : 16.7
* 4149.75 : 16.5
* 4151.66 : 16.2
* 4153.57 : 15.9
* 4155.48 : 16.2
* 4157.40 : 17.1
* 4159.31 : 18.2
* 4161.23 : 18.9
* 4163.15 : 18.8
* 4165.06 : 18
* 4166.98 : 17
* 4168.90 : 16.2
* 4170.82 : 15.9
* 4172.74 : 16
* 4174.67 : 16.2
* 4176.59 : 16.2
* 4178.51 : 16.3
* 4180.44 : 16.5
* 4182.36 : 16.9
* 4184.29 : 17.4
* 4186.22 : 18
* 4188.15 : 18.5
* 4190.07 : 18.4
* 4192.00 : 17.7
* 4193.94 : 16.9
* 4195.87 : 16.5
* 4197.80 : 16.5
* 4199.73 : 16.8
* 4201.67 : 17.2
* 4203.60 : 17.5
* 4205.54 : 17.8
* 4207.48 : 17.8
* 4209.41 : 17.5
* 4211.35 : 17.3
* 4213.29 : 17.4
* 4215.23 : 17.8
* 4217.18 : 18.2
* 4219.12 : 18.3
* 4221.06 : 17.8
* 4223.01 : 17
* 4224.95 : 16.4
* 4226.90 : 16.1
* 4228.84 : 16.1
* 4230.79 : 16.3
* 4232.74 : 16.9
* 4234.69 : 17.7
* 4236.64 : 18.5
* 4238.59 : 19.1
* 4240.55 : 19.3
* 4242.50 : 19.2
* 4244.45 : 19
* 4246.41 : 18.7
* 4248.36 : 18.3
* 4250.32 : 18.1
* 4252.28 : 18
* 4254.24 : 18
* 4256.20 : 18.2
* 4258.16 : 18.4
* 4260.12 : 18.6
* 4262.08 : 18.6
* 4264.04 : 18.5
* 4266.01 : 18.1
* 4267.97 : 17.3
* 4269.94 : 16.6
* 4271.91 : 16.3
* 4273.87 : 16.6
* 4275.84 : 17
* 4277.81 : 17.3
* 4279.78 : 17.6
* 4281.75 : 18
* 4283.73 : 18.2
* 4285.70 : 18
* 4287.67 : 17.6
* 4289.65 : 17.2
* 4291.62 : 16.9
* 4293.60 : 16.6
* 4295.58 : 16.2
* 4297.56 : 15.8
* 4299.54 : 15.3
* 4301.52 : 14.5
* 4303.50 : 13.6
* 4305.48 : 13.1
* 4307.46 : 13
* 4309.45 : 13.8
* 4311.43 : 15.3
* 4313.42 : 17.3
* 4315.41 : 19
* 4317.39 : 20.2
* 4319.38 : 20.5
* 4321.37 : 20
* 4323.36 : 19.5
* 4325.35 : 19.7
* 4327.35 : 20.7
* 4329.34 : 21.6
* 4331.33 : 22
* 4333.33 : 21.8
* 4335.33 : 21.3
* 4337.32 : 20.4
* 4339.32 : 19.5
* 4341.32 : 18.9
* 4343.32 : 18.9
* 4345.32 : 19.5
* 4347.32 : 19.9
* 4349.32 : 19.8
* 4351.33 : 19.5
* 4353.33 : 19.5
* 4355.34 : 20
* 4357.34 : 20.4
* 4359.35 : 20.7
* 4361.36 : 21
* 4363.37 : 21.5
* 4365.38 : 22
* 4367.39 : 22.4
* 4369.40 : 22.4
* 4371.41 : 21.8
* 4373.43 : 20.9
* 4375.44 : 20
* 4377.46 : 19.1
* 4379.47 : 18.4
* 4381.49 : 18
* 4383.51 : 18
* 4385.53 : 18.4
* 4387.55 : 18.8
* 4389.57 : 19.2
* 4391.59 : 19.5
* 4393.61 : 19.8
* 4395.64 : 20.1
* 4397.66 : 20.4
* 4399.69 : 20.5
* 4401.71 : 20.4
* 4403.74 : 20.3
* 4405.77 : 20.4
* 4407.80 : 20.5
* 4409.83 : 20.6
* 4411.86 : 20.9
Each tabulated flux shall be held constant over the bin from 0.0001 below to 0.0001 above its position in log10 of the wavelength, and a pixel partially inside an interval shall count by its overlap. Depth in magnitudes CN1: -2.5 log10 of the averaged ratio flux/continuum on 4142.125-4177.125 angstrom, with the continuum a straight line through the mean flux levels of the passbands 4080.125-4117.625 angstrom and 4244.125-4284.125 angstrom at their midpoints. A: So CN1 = 0.046 mag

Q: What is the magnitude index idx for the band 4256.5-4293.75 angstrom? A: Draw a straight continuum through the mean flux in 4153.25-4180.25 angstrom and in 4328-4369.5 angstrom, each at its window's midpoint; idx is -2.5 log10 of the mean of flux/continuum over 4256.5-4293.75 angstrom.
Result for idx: 0.090 mag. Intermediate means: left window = 16.9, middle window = 17.6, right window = 20.6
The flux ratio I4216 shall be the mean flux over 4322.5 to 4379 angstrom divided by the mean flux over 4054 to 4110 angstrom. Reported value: 1.2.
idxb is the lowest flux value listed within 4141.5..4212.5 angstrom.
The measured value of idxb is 15.9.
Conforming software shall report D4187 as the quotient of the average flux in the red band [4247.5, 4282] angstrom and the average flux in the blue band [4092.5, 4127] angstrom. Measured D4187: 1.05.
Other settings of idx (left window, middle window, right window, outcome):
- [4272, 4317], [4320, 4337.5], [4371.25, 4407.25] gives -0.19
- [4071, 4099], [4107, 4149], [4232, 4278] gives 0.04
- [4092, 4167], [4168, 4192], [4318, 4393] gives 0.05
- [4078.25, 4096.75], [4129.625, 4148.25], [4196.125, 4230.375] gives 0.06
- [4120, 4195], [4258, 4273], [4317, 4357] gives 0.07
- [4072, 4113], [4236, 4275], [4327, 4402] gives 0.05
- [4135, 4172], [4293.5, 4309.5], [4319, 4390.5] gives 0.30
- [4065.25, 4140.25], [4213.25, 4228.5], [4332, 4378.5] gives 0.09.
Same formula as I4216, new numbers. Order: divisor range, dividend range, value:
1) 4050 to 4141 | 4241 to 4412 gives 1.09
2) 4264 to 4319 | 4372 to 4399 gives 1.16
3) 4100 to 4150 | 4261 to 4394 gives 1.10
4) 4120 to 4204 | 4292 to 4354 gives 1.07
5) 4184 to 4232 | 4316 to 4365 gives 1.17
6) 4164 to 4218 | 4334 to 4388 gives 1.17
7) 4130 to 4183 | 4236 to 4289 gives 1.07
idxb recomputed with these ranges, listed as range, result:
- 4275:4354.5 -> 13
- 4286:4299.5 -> 15.8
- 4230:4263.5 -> 16.3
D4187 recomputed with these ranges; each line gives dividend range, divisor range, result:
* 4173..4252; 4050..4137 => 1.01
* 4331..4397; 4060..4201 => 1.17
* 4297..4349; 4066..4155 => 1.07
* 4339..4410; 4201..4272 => 1.12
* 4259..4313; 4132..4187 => 0.98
